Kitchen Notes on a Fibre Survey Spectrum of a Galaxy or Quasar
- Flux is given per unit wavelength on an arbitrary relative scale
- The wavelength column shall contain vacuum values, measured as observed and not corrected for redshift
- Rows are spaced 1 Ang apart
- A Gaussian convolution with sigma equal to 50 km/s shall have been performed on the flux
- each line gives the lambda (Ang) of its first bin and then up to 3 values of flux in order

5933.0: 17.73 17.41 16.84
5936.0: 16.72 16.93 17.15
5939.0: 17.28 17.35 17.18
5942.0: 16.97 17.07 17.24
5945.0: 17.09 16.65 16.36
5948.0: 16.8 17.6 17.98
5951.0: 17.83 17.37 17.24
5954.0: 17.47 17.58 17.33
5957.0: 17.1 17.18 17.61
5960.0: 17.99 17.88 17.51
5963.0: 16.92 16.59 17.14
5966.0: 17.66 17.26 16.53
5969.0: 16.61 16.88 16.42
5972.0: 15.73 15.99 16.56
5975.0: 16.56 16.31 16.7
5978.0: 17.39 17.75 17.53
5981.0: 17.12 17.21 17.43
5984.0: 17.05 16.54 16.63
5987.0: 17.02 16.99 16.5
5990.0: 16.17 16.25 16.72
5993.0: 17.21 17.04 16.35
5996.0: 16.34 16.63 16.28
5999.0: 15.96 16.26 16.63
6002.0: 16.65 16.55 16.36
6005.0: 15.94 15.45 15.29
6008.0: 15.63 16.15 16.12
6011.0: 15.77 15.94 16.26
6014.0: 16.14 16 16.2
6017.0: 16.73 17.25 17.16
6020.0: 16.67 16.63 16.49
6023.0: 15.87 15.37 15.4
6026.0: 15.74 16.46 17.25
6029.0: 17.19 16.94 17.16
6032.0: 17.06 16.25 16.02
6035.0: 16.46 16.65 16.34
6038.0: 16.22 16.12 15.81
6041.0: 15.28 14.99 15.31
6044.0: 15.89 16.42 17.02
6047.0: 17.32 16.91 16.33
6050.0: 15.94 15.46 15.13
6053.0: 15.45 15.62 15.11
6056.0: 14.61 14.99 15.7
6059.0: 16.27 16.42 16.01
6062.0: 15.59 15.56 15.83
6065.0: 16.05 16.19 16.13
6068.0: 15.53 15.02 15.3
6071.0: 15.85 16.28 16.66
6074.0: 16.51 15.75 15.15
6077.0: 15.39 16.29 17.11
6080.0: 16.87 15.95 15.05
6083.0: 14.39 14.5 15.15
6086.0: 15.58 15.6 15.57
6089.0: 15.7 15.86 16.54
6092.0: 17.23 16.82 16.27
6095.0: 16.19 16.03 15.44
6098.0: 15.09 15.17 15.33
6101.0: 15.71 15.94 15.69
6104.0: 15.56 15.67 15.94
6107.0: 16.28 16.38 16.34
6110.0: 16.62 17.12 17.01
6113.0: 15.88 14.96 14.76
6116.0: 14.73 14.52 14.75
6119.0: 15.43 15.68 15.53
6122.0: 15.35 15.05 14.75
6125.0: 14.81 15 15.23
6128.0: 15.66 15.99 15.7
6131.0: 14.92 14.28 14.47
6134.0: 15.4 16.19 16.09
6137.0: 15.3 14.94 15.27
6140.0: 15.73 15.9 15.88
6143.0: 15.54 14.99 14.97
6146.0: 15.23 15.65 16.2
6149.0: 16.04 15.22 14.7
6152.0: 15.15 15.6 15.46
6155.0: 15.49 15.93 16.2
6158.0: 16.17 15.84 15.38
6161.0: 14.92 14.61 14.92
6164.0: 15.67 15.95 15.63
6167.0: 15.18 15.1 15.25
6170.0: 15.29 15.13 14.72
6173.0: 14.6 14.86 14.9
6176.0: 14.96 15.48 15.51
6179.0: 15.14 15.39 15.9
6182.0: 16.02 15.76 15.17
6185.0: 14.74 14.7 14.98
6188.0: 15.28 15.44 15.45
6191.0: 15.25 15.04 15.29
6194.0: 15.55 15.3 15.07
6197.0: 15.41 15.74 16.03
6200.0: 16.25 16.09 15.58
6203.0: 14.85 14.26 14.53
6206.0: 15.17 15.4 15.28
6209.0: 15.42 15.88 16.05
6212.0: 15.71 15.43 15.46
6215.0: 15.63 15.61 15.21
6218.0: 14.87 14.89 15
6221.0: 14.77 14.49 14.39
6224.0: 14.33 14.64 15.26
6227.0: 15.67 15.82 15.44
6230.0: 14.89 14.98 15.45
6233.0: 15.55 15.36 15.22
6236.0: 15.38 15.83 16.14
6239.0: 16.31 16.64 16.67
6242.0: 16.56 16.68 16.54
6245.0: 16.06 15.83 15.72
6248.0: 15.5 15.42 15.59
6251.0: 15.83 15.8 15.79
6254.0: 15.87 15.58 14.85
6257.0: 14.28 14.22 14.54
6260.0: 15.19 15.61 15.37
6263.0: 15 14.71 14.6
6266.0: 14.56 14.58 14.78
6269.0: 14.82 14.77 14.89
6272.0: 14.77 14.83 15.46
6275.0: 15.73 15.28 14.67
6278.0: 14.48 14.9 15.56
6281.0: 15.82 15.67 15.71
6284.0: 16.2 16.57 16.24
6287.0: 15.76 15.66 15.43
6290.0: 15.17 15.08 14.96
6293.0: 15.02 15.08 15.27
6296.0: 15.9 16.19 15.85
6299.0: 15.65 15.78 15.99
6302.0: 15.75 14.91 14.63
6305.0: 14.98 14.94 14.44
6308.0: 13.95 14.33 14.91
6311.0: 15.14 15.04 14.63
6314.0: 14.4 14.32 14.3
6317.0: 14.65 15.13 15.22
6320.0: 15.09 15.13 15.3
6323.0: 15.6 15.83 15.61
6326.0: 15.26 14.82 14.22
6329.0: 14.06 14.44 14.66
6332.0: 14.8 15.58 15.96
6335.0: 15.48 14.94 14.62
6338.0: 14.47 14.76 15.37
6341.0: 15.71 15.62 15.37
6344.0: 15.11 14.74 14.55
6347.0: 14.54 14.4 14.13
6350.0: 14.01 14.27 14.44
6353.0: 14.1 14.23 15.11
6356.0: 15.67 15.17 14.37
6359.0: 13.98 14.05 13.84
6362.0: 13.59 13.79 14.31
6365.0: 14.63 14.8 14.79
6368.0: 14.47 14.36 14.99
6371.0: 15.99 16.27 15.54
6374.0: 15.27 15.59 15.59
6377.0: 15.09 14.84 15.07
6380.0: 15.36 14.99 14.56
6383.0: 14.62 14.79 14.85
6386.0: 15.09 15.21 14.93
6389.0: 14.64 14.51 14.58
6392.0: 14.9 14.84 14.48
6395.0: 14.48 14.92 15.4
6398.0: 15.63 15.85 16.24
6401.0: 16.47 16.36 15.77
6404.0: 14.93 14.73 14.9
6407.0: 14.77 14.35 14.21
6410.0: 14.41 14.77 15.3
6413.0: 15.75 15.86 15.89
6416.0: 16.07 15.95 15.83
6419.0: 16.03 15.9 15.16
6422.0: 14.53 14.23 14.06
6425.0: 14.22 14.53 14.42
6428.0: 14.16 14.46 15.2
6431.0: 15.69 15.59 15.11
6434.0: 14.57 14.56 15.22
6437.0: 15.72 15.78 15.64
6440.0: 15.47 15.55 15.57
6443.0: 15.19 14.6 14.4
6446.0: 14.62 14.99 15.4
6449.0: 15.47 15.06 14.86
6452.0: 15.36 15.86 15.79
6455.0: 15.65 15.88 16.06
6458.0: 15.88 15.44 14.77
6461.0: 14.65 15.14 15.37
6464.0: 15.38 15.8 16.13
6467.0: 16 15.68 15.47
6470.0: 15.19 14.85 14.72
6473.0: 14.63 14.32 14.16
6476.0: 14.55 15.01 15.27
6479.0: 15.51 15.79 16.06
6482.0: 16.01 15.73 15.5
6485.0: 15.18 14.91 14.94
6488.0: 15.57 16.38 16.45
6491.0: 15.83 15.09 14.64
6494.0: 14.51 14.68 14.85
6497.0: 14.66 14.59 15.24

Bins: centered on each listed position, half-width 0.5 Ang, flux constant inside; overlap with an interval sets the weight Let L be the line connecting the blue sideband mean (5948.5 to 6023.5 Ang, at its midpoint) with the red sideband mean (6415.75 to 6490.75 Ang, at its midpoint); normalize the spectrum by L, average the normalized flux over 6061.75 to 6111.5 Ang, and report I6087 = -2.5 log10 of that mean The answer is 0.04 mag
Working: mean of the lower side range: 16.7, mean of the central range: 15.9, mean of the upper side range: 15.3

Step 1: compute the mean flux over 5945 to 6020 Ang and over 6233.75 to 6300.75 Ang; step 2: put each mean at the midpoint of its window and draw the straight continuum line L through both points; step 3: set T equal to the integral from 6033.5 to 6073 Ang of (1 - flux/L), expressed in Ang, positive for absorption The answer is 1.32 Ang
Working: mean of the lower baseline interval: 16.8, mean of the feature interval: 15.9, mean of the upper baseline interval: 15.5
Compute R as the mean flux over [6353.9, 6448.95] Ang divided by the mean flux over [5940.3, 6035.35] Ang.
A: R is 0.9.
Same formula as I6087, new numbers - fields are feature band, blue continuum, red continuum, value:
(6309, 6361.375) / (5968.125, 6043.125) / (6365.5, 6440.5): 0.04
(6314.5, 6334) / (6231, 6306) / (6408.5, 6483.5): 0.03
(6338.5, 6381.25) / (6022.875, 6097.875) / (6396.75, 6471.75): 0.04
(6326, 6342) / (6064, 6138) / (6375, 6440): 0.02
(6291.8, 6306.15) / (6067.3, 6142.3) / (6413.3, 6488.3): 0.00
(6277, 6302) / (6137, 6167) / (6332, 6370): -0.04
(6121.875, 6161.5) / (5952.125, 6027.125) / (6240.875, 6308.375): 0.04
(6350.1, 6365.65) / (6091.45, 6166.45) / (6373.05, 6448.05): 0.06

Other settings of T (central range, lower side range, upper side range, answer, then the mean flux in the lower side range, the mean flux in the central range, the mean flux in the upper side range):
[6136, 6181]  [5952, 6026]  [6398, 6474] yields 2.1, 16.7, 15.4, 15.3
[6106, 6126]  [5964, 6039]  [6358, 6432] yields 0.6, 16.5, 15.6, 15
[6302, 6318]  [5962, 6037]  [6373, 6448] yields 0.8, 16.5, 14.7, 15.1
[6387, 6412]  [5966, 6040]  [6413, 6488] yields 0.6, 16.5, 15.1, 15.3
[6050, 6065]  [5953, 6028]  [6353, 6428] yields 0.7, 16.6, 15.6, 15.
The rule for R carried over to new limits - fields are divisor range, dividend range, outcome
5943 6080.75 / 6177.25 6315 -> 0.93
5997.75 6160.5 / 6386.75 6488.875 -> 0.96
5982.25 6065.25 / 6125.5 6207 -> 0.95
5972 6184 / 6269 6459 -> 0.95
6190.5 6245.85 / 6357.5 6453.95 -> 0.97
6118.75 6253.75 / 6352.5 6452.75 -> 0.97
